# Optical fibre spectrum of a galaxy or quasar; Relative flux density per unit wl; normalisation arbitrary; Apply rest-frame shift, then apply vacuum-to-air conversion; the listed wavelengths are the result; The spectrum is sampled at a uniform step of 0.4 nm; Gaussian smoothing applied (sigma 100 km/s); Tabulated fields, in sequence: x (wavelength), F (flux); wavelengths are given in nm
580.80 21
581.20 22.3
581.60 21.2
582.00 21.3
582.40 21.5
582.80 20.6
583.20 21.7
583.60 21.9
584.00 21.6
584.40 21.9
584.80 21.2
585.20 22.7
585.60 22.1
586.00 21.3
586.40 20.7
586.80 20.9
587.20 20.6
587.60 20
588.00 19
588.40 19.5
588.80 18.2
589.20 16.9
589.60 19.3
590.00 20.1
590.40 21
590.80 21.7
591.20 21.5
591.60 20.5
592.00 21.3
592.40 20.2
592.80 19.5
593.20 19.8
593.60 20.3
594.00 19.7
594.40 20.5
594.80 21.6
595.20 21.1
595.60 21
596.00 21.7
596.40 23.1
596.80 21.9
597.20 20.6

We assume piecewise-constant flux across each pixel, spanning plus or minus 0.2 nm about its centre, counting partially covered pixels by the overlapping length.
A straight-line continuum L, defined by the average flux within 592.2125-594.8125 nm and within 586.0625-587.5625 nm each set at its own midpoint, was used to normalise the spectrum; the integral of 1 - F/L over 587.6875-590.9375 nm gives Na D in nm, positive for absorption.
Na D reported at 0.17 nm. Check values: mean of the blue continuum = 20.7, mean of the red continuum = 20.1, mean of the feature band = 19.4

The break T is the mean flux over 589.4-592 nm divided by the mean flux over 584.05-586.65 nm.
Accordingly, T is 0.96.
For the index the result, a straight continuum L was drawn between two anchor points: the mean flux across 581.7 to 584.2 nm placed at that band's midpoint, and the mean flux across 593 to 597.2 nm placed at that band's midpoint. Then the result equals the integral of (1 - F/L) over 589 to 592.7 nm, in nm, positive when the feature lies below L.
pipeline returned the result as 0.16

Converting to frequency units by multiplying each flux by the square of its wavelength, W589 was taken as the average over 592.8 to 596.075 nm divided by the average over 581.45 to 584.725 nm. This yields 1.00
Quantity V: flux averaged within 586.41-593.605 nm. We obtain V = 20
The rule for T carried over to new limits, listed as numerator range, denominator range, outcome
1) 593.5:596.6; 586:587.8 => 1.03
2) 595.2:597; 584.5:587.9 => 1.03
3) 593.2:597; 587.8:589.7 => 1.14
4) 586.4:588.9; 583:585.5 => 0.91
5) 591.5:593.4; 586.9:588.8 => 1.03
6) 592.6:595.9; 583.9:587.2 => 0.95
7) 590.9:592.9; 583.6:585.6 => 0.95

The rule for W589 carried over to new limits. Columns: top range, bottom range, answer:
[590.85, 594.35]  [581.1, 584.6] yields 0.98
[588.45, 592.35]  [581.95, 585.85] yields 0.95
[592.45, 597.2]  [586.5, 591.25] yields 1.07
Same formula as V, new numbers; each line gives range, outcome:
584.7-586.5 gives 21.7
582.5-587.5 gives 21.4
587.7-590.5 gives 19.1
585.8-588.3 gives 20.4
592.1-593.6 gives 20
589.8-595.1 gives 20.6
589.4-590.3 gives 19.8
